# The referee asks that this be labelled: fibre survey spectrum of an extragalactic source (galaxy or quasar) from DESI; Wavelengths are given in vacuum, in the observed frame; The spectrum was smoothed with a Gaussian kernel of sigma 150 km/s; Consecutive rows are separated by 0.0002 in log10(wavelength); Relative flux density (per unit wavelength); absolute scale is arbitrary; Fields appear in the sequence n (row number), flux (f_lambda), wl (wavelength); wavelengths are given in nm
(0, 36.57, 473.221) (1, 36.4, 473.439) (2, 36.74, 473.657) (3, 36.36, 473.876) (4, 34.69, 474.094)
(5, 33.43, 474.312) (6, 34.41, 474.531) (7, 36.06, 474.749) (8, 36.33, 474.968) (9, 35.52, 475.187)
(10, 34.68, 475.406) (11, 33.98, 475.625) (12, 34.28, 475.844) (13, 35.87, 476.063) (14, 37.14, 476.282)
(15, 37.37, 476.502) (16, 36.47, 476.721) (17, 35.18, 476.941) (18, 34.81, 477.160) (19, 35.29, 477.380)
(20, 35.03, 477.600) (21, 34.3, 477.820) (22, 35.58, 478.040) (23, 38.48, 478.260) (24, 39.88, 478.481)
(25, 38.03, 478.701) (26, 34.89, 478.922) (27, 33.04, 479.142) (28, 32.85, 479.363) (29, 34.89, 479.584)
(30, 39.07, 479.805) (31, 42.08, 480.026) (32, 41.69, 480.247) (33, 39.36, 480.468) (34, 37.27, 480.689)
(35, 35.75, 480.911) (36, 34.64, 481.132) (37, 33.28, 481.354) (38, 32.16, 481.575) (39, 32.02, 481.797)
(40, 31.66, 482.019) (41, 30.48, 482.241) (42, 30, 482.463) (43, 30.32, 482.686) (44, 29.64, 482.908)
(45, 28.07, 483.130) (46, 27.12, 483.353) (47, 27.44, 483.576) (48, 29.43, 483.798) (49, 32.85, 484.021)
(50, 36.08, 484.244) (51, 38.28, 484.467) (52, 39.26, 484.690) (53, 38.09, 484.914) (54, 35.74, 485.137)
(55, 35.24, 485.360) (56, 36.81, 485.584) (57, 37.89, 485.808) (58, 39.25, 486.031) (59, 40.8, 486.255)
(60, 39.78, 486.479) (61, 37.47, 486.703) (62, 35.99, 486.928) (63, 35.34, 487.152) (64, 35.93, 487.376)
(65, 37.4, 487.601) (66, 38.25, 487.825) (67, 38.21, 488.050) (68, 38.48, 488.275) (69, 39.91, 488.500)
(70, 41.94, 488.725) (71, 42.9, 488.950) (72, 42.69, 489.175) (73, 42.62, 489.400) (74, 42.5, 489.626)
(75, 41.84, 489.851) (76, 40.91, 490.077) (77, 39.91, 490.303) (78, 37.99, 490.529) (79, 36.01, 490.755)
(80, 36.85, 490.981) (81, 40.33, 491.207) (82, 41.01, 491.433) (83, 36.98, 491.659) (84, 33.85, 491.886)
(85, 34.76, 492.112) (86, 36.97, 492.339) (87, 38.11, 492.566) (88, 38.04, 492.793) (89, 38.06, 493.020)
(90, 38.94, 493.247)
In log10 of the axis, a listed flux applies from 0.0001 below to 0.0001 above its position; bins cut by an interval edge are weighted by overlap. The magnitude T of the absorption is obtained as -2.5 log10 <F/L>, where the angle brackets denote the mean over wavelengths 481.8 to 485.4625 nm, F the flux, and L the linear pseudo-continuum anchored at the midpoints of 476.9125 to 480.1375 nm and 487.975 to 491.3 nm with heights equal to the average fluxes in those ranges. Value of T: 0.17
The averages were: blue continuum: 36.3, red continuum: 40.2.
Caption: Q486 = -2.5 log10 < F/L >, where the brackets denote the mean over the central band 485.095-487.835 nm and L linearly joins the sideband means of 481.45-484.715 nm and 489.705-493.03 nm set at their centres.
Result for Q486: -0.10 mag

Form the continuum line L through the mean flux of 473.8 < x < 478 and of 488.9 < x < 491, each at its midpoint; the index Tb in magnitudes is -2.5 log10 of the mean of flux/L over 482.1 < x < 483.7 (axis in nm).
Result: 0.29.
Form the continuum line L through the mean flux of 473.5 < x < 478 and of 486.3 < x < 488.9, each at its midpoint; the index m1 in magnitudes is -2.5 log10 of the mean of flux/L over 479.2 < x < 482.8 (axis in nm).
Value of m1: 0.06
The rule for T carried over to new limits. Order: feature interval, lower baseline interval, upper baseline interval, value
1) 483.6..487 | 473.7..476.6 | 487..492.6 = 0.034 mag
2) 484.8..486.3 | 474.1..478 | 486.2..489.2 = 0.017 mag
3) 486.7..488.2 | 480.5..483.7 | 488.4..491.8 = 0.013 mag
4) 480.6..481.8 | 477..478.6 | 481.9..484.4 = -0.058 mag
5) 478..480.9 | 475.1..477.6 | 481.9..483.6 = -0.153 mag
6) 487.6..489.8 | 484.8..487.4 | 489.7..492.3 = -0.078 mag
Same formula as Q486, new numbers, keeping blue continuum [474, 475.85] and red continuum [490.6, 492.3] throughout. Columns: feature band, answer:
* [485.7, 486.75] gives -0.08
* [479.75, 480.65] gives -0.14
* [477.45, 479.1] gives -0.03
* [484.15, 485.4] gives -0.03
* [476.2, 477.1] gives -0.04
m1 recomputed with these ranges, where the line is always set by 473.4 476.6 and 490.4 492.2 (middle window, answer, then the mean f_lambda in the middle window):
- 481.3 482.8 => 0.16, 31.3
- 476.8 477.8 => 0.02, 35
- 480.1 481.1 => -0.07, 38.4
